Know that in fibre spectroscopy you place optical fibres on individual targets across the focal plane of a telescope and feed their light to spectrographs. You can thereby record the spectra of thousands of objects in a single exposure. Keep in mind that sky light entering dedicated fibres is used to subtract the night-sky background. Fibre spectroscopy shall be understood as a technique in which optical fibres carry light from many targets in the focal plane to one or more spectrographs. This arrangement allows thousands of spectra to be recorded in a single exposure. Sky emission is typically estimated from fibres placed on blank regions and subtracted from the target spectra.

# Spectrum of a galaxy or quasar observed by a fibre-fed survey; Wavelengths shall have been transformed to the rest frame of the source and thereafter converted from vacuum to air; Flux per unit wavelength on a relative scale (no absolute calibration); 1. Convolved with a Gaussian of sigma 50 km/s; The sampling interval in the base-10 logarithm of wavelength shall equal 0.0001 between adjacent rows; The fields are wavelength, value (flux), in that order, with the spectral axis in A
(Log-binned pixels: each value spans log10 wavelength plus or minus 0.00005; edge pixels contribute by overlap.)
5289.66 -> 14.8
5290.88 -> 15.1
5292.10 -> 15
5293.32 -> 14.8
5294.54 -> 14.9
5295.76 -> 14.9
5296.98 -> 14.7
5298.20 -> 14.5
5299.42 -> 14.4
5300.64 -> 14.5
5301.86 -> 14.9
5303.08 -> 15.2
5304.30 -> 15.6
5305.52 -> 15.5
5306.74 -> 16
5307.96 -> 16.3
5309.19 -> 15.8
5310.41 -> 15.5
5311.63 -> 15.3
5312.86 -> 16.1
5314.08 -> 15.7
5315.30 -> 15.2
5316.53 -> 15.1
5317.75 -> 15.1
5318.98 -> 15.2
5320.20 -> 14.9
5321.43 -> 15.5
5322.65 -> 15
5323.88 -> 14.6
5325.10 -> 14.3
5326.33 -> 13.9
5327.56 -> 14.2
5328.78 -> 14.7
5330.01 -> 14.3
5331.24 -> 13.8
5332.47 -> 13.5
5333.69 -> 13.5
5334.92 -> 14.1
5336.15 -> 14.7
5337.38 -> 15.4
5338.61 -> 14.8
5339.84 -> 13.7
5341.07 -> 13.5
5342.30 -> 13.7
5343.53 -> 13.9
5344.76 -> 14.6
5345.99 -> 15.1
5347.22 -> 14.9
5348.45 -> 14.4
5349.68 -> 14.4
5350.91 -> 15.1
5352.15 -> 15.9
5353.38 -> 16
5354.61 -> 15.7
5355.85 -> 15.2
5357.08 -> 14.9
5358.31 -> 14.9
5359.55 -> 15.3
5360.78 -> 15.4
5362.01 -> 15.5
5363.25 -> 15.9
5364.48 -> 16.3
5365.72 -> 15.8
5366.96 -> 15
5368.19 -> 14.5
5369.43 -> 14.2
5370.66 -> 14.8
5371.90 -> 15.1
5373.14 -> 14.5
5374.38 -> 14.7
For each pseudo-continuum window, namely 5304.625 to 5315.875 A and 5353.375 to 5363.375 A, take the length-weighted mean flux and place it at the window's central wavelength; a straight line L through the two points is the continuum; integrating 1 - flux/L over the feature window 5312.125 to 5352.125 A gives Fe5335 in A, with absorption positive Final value 2.4 A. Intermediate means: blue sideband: 15.7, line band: 14.6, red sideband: 15.4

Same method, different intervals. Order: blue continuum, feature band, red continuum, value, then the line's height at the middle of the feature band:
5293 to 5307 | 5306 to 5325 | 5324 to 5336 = -1.1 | 14.5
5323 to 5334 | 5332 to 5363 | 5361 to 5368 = 0.4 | 14.9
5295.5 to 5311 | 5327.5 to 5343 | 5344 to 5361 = 1.0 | 15.2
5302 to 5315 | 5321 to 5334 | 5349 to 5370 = 1.0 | 15.5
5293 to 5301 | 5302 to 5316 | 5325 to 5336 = -1.1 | 14.4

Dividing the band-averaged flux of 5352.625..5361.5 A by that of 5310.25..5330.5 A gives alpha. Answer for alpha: 1.0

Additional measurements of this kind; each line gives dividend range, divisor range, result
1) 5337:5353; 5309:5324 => 0.95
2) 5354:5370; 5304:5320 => 0.98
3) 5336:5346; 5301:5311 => 0.92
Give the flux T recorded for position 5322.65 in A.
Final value 15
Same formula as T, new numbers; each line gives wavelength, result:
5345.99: 15.1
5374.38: 14.7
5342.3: 13.7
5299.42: 14.4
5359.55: 15.3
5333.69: 13.5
